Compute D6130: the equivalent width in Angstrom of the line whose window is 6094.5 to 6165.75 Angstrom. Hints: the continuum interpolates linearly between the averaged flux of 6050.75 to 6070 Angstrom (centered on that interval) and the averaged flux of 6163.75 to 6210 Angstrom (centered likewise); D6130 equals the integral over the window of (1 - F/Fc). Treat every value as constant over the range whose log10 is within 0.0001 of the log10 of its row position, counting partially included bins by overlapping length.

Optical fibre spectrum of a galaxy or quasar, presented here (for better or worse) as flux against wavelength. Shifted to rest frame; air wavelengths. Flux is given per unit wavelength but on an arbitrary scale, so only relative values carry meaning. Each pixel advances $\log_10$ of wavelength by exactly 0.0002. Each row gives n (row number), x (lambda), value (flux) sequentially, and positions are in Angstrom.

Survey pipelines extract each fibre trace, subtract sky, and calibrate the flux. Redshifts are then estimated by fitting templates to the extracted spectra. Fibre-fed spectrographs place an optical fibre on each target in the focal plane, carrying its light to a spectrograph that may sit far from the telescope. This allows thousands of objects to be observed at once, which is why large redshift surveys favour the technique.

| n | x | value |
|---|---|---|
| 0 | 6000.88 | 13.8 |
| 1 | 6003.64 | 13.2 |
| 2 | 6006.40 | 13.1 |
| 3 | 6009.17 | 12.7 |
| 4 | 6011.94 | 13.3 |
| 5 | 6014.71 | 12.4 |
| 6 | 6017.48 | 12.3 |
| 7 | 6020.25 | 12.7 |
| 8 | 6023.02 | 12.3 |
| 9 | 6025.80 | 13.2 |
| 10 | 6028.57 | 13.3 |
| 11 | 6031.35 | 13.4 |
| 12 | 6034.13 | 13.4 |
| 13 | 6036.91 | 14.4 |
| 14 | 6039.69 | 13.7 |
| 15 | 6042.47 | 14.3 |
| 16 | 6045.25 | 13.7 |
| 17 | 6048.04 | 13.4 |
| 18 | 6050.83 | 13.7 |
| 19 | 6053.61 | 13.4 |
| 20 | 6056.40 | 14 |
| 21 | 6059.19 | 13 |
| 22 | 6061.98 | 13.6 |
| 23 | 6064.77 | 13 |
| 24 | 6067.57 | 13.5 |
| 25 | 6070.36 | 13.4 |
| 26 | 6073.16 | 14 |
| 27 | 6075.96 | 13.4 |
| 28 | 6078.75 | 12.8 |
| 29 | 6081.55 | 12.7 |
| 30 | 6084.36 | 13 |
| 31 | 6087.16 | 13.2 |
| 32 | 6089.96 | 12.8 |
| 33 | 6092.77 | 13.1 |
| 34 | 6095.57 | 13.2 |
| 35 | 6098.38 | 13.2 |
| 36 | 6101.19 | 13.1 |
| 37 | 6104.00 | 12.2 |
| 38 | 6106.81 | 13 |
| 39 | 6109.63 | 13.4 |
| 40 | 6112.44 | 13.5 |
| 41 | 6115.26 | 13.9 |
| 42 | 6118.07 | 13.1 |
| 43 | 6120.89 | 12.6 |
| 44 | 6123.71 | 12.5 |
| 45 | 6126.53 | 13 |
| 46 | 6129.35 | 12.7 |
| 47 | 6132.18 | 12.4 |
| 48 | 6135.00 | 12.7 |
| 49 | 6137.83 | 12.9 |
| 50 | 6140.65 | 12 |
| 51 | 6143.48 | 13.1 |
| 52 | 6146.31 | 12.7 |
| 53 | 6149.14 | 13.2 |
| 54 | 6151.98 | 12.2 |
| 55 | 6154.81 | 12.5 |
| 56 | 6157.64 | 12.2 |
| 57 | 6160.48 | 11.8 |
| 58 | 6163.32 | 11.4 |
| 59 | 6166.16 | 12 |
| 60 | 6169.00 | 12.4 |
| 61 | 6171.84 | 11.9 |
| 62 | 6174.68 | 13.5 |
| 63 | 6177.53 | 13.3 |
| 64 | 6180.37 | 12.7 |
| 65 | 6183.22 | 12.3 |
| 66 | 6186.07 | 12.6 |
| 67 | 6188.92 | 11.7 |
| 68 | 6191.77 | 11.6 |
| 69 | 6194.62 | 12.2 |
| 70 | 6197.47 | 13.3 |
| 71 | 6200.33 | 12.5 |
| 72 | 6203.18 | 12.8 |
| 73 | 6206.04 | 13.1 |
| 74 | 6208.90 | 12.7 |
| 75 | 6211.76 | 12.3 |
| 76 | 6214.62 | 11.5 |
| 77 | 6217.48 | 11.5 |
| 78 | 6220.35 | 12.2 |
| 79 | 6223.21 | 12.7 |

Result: 1.1 Angstrom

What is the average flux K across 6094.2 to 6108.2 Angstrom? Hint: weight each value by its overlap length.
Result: 12.9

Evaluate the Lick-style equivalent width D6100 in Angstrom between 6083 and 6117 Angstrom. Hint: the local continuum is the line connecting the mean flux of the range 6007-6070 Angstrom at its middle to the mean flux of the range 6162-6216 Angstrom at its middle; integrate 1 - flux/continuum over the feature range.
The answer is -0.5 Angstrom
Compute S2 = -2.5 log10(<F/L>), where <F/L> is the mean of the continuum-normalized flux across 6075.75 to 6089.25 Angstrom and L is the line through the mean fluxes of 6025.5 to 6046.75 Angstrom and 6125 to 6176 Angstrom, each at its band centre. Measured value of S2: 0.018 mag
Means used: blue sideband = 13.7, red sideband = 12.5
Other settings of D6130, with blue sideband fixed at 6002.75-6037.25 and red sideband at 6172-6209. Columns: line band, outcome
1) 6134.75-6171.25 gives 0.9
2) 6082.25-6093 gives -0.1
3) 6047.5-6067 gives -0.8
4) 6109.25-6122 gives -0.5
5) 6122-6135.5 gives 0.1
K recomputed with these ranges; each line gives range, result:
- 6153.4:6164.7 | 12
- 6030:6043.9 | 13.8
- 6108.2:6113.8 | 13.4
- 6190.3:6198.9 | 12.4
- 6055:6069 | 13.4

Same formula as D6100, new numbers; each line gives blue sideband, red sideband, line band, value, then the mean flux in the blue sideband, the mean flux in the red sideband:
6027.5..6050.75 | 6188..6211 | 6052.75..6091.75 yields 0.5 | 13.7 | 12.5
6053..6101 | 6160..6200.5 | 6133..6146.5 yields 0.0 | 13.2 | 12.4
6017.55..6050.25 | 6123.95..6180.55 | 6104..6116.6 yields -0.5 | 13.4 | 12.5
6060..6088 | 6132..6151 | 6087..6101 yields 0.0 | 13.3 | 12.7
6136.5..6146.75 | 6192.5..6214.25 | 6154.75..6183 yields 0.6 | 12.7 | 12.6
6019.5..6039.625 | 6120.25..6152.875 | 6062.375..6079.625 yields -0.4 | 13.3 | 12.7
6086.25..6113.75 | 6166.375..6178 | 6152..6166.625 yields 0.8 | 13.1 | 12.7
